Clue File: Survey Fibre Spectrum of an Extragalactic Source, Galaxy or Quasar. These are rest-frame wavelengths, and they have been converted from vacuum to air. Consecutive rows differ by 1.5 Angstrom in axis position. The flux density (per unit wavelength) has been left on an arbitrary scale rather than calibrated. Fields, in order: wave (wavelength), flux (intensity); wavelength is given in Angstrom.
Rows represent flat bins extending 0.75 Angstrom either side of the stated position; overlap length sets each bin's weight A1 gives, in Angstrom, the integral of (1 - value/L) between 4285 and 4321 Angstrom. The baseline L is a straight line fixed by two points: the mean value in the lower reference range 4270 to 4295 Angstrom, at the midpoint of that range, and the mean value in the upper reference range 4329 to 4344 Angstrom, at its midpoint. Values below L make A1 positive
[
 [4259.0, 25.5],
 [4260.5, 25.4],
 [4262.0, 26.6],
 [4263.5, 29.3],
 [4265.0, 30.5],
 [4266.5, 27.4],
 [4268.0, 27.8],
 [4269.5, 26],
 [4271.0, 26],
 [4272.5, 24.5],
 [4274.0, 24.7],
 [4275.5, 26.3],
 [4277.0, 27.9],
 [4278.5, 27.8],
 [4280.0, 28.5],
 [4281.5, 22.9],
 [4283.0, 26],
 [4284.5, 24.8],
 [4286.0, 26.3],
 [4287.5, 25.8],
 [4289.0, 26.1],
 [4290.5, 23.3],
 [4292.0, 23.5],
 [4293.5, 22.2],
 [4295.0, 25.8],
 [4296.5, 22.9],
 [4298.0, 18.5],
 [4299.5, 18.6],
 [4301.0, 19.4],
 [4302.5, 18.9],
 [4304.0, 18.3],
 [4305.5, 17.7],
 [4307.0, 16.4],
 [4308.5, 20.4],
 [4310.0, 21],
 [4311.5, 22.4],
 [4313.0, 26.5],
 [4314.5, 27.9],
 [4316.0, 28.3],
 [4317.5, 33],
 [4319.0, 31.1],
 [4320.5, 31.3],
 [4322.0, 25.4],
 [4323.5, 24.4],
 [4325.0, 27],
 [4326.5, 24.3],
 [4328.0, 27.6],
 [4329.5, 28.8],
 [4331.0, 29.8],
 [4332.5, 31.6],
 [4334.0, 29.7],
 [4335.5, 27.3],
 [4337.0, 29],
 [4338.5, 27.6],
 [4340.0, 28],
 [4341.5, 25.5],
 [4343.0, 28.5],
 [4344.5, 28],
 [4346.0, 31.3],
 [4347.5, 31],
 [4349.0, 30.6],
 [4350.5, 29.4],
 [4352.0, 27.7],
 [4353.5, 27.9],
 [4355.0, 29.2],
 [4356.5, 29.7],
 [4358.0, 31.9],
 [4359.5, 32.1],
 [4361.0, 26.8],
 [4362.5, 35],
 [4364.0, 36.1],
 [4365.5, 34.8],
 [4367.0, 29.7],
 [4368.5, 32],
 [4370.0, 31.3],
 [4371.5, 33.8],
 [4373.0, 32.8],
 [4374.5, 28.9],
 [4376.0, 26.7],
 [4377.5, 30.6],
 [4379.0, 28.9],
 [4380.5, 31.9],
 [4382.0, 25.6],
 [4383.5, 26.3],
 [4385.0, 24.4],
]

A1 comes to 4.2 Angstrom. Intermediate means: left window 25.4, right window 28.6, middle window 23.5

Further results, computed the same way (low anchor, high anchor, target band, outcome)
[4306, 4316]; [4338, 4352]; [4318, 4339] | -1.97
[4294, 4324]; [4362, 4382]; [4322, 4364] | -1.82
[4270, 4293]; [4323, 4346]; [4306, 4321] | 0.81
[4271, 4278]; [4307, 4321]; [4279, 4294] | 0.57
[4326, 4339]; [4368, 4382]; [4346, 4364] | -0.53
